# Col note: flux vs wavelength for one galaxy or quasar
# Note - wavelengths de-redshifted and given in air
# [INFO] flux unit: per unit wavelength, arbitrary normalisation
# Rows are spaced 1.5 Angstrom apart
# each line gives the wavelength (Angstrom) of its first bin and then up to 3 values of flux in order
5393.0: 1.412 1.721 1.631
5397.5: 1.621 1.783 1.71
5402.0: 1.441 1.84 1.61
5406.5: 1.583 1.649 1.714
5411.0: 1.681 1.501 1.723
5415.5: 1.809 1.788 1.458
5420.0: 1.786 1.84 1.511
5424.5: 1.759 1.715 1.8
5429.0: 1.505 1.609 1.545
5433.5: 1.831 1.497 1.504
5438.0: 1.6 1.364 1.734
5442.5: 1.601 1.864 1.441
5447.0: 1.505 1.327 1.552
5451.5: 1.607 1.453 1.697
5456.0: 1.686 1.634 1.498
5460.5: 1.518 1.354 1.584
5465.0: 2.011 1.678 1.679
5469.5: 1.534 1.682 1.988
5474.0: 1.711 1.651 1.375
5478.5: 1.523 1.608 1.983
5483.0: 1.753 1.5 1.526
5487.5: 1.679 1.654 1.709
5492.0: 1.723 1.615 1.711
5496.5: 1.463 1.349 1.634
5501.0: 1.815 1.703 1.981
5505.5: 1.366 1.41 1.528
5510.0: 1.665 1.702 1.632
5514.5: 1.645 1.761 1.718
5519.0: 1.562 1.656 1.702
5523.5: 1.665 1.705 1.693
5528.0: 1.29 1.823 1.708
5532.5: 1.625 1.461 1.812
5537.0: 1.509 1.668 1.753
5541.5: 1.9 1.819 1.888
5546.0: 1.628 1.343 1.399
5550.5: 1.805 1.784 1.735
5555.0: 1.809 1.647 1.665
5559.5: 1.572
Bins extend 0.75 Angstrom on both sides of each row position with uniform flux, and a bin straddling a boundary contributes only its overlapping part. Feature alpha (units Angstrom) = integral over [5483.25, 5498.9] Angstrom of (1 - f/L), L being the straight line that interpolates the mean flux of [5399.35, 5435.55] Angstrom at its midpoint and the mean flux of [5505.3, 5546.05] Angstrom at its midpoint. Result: 0.6 Angstrom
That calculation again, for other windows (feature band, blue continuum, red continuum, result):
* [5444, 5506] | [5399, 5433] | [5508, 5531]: 1.3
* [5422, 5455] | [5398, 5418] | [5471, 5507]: 1.4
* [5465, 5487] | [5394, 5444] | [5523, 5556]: -0.1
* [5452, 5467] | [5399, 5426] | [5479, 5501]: 0.4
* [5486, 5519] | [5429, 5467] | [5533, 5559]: 0.1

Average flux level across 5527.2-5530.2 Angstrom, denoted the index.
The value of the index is 1.55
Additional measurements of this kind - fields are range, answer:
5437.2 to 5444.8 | 1.63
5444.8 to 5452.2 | 1.49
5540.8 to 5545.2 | 1.87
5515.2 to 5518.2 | 1.74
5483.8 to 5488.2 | 1.57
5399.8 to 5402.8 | 1.58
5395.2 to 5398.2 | 1.63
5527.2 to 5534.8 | 1.58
